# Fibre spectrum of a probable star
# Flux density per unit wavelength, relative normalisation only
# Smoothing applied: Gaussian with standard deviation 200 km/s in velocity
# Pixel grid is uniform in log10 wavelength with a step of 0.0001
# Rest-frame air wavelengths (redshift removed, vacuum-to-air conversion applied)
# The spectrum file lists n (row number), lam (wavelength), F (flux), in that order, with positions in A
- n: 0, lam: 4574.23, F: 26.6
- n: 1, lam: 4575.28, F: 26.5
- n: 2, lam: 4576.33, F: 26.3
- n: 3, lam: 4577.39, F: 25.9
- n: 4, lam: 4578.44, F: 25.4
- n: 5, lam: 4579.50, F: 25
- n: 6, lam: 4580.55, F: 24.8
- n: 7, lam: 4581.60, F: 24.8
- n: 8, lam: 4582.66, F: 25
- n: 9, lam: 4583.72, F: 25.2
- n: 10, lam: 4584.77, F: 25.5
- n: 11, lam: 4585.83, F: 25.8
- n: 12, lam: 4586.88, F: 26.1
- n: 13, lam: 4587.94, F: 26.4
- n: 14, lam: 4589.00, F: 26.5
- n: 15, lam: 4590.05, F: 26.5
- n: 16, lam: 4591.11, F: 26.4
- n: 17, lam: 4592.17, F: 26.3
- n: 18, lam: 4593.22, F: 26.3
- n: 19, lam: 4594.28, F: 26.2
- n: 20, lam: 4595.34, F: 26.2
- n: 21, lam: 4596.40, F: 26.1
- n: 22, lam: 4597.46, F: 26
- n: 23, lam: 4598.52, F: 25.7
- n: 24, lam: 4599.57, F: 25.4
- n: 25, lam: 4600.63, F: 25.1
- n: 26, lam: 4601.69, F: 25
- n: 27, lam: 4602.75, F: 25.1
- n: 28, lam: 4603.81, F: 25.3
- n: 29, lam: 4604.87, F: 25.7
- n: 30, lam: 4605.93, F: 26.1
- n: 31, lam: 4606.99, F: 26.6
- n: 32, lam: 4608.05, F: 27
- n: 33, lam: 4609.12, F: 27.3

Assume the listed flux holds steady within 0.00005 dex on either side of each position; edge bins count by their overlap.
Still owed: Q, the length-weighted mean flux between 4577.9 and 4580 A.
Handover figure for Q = 25.2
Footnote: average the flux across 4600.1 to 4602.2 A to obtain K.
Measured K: 25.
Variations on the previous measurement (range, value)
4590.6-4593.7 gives 26.4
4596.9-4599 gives 25.8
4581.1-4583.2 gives 24.8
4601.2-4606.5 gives 25.5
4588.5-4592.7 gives 26.5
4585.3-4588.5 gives 26.1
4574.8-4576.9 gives 26.4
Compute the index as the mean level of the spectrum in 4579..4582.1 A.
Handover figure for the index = 24.9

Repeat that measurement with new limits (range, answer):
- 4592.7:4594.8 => 26.2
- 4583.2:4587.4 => 25.7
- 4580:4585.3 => 25.1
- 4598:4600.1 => 25.7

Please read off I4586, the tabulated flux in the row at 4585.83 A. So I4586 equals 25.8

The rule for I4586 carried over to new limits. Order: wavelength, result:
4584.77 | 25.5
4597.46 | 26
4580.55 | 24.8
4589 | 26.5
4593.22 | 26.3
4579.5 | 25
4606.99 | 26.6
